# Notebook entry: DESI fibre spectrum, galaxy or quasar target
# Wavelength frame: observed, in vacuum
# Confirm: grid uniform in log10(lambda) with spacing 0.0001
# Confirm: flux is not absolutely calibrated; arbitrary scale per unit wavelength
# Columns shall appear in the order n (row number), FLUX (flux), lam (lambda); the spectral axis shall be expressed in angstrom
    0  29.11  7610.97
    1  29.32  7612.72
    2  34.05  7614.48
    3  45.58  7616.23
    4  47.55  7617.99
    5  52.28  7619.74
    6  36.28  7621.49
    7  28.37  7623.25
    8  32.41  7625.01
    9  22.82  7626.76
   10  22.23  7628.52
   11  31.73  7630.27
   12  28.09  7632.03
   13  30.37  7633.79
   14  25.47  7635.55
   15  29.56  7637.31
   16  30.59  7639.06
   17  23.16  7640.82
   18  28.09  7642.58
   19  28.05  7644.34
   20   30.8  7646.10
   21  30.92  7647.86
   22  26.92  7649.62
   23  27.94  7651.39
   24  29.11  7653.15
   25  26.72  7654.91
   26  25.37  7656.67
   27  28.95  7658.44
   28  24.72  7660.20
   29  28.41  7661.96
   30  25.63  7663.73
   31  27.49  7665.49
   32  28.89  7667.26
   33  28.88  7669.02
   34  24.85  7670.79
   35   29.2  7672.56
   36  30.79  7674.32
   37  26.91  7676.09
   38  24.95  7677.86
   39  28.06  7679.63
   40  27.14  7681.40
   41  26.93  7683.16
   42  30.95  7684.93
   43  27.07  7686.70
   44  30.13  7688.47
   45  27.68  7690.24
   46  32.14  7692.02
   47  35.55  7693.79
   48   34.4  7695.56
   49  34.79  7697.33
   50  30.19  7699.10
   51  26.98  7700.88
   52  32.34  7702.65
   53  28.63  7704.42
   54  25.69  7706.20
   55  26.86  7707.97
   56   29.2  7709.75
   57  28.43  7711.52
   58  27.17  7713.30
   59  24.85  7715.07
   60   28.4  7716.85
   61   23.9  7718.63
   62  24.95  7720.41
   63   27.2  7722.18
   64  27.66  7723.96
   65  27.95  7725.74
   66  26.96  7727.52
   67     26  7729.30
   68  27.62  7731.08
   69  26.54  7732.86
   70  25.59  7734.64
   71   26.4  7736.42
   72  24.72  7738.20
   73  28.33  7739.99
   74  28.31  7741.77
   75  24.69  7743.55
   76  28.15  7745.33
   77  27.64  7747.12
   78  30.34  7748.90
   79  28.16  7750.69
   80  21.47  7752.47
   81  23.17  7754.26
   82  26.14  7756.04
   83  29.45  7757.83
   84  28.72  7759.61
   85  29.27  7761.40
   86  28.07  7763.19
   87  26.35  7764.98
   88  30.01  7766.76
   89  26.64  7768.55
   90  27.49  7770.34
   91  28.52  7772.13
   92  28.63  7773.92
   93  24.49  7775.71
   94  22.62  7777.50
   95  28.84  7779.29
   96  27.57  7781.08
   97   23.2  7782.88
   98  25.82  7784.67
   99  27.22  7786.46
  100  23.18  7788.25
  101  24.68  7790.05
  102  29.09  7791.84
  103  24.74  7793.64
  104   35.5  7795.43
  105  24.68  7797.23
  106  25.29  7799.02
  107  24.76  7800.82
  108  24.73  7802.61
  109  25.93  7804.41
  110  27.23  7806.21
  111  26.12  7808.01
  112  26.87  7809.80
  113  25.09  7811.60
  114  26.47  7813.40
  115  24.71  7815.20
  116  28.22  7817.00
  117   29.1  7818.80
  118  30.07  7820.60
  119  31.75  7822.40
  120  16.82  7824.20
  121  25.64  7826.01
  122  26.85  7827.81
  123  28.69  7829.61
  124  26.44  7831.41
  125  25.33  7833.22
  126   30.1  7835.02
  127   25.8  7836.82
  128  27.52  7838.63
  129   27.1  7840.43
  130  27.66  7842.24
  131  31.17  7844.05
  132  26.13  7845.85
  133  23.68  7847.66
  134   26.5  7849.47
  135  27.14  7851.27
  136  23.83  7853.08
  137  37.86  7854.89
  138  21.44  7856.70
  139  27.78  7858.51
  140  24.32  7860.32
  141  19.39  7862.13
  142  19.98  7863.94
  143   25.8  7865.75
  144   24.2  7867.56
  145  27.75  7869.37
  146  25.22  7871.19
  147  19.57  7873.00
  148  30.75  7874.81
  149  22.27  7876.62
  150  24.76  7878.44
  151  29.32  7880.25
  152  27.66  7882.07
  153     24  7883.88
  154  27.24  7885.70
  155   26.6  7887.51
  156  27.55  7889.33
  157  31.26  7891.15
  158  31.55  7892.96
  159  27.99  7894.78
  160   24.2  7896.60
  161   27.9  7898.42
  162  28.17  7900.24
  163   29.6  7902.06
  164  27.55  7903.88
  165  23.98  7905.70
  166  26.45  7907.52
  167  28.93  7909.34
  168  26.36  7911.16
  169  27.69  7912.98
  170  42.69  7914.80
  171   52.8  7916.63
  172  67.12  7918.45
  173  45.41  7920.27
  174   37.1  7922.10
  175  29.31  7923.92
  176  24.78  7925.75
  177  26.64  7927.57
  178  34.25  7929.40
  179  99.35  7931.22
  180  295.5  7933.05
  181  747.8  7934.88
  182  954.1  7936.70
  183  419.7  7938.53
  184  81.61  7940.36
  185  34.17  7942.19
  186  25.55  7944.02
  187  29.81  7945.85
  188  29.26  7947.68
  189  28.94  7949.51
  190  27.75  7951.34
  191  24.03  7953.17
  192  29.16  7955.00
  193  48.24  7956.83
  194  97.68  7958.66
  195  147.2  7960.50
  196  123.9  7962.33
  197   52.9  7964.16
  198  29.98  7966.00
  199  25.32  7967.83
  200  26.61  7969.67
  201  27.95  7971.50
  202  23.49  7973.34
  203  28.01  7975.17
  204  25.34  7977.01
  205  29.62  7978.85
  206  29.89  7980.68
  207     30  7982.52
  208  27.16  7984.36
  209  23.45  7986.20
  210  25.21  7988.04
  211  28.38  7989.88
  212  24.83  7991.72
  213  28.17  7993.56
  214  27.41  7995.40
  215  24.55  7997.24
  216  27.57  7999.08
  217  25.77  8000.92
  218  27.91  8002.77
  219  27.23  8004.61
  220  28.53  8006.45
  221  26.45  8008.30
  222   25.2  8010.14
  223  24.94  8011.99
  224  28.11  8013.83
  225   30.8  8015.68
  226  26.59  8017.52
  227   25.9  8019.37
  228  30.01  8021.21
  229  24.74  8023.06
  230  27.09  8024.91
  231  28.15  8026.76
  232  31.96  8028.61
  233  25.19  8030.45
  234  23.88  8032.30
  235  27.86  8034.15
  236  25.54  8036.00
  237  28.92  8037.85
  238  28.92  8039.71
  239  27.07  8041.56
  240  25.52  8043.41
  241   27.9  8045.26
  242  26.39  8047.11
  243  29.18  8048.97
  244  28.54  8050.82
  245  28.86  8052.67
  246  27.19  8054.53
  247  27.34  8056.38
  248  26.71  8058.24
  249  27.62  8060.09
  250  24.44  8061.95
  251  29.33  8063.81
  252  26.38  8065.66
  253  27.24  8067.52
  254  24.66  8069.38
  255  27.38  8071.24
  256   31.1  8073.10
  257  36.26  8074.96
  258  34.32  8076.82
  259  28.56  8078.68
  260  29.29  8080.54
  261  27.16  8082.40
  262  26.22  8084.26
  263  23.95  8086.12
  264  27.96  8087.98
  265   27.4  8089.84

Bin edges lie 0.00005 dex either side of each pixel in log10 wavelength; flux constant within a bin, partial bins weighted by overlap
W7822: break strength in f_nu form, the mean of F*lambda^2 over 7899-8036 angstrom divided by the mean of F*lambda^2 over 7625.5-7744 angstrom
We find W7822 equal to 2.52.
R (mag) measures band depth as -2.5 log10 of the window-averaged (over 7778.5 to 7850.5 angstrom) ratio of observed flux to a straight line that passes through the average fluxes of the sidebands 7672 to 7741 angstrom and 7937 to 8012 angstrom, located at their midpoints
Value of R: 0.40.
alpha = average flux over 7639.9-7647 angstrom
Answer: 27.6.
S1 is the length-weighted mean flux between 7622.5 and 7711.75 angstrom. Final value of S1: 28.5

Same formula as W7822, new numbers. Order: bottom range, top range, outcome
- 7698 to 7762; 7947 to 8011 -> 1.44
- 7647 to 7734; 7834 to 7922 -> 1.08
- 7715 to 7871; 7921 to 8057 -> 2.55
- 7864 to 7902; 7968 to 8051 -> 1.05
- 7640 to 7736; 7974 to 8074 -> 1.06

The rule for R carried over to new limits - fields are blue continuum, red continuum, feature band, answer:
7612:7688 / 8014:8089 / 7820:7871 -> 0.097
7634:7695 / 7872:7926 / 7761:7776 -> 0.059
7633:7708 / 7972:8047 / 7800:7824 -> 0.049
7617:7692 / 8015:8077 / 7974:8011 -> 0.039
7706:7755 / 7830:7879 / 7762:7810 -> -0.011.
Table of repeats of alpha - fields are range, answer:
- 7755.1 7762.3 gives 28.4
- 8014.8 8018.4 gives 28.7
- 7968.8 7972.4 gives 27.3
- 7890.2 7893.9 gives 31.4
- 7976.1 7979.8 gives 27.5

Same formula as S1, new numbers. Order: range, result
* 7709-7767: 27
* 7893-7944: 119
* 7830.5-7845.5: 27.6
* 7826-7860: 27.2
